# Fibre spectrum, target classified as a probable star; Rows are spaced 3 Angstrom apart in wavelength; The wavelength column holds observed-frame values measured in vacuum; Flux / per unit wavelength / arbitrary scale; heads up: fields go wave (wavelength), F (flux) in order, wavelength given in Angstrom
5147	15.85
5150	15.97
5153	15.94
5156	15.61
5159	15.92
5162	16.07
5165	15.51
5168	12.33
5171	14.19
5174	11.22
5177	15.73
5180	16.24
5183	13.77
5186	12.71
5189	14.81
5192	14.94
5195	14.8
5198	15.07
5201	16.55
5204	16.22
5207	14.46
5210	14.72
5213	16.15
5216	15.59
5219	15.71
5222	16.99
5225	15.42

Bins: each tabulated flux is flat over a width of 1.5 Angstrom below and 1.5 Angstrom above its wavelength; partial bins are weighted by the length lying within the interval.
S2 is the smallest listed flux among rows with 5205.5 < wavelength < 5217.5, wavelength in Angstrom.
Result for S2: 14.46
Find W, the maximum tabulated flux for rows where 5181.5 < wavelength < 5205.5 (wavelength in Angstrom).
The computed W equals 16.55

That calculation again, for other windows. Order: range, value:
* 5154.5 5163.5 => 16.07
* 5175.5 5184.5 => 16.24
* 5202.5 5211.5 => 16.22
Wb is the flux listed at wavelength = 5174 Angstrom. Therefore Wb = 11.22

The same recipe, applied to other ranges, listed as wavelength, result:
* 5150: 15.97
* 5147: 15.85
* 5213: 16.15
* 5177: 15.73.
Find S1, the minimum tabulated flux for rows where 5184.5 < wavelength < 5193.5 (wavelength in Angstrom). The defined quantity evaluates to 12.71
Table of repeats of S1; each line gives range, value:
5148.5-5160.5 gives 15.61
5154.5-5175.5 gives 11.22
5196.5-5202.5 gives 15.07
